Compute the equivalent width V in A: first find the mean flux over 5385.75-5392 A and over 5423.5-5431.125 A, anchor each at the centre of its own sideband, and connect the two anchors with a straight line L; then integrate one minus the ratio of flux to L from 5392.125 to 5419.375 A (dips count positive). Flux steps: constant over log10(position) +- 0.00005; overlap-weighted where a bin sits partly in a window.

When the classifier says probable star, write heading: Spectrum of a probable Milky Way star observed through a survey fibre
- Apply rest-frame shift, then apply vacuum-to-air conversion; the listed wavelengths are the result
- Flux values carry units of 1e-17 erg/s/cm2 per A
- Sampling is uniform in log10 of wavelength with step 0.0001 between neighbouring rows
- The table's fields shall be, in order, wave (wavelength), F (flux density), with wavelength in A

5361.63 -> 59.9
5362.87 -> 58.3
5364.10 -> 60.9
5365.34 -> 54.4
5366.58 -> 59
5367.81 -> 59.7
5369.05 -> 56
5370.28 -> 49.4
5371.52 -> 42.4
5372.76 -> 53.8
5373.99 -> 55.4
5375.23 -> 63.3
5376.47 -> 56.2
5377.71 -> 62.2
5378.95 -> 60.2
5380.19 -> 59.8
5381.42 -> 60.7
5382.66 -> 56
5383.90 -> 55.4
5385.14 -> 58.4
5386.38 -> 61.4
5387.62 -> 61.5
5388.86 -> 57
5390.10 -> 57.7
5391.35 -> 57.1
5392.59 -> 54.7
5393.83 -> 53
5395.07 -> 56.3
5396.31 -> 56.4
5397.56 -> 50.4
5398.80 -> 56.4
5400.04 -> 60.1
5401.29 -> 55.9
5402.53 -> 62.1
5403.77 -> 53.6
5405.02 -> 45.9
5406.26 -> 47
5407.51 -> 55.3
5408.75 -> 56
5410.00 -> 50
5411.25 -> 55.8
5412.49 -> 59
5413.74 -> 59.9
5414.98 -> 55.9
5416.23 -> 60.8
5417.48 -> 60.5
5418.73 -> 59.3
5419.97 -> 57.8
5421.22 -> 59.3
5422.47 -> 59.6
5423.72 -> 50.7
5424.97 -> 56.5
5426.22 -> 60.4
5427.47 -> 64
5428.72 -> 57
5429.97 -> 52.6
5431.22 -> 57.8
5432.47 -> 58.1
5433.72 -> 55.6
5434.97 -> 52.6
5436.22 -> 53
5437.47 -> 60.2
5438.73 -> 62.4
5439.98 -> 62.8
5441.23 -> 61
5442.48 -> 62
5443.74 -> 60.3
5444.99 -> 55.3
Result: 1.17 A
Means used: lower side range 58.9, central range 55.7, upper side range 57.2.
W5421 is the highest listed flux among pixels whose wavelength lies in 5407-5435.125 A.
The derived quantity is 64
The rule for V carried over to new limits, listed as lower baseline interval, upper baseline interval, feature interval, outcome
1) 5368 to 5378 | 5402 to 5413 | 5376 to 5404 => -1.69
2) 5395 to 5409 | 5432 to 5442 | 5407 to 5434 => -0.42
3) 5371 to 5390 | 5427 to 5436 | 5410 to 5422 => -0.29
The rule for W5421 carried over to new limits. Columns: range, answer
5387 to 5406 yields 62.1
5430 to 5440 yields 62.8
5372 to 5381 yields 63.3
